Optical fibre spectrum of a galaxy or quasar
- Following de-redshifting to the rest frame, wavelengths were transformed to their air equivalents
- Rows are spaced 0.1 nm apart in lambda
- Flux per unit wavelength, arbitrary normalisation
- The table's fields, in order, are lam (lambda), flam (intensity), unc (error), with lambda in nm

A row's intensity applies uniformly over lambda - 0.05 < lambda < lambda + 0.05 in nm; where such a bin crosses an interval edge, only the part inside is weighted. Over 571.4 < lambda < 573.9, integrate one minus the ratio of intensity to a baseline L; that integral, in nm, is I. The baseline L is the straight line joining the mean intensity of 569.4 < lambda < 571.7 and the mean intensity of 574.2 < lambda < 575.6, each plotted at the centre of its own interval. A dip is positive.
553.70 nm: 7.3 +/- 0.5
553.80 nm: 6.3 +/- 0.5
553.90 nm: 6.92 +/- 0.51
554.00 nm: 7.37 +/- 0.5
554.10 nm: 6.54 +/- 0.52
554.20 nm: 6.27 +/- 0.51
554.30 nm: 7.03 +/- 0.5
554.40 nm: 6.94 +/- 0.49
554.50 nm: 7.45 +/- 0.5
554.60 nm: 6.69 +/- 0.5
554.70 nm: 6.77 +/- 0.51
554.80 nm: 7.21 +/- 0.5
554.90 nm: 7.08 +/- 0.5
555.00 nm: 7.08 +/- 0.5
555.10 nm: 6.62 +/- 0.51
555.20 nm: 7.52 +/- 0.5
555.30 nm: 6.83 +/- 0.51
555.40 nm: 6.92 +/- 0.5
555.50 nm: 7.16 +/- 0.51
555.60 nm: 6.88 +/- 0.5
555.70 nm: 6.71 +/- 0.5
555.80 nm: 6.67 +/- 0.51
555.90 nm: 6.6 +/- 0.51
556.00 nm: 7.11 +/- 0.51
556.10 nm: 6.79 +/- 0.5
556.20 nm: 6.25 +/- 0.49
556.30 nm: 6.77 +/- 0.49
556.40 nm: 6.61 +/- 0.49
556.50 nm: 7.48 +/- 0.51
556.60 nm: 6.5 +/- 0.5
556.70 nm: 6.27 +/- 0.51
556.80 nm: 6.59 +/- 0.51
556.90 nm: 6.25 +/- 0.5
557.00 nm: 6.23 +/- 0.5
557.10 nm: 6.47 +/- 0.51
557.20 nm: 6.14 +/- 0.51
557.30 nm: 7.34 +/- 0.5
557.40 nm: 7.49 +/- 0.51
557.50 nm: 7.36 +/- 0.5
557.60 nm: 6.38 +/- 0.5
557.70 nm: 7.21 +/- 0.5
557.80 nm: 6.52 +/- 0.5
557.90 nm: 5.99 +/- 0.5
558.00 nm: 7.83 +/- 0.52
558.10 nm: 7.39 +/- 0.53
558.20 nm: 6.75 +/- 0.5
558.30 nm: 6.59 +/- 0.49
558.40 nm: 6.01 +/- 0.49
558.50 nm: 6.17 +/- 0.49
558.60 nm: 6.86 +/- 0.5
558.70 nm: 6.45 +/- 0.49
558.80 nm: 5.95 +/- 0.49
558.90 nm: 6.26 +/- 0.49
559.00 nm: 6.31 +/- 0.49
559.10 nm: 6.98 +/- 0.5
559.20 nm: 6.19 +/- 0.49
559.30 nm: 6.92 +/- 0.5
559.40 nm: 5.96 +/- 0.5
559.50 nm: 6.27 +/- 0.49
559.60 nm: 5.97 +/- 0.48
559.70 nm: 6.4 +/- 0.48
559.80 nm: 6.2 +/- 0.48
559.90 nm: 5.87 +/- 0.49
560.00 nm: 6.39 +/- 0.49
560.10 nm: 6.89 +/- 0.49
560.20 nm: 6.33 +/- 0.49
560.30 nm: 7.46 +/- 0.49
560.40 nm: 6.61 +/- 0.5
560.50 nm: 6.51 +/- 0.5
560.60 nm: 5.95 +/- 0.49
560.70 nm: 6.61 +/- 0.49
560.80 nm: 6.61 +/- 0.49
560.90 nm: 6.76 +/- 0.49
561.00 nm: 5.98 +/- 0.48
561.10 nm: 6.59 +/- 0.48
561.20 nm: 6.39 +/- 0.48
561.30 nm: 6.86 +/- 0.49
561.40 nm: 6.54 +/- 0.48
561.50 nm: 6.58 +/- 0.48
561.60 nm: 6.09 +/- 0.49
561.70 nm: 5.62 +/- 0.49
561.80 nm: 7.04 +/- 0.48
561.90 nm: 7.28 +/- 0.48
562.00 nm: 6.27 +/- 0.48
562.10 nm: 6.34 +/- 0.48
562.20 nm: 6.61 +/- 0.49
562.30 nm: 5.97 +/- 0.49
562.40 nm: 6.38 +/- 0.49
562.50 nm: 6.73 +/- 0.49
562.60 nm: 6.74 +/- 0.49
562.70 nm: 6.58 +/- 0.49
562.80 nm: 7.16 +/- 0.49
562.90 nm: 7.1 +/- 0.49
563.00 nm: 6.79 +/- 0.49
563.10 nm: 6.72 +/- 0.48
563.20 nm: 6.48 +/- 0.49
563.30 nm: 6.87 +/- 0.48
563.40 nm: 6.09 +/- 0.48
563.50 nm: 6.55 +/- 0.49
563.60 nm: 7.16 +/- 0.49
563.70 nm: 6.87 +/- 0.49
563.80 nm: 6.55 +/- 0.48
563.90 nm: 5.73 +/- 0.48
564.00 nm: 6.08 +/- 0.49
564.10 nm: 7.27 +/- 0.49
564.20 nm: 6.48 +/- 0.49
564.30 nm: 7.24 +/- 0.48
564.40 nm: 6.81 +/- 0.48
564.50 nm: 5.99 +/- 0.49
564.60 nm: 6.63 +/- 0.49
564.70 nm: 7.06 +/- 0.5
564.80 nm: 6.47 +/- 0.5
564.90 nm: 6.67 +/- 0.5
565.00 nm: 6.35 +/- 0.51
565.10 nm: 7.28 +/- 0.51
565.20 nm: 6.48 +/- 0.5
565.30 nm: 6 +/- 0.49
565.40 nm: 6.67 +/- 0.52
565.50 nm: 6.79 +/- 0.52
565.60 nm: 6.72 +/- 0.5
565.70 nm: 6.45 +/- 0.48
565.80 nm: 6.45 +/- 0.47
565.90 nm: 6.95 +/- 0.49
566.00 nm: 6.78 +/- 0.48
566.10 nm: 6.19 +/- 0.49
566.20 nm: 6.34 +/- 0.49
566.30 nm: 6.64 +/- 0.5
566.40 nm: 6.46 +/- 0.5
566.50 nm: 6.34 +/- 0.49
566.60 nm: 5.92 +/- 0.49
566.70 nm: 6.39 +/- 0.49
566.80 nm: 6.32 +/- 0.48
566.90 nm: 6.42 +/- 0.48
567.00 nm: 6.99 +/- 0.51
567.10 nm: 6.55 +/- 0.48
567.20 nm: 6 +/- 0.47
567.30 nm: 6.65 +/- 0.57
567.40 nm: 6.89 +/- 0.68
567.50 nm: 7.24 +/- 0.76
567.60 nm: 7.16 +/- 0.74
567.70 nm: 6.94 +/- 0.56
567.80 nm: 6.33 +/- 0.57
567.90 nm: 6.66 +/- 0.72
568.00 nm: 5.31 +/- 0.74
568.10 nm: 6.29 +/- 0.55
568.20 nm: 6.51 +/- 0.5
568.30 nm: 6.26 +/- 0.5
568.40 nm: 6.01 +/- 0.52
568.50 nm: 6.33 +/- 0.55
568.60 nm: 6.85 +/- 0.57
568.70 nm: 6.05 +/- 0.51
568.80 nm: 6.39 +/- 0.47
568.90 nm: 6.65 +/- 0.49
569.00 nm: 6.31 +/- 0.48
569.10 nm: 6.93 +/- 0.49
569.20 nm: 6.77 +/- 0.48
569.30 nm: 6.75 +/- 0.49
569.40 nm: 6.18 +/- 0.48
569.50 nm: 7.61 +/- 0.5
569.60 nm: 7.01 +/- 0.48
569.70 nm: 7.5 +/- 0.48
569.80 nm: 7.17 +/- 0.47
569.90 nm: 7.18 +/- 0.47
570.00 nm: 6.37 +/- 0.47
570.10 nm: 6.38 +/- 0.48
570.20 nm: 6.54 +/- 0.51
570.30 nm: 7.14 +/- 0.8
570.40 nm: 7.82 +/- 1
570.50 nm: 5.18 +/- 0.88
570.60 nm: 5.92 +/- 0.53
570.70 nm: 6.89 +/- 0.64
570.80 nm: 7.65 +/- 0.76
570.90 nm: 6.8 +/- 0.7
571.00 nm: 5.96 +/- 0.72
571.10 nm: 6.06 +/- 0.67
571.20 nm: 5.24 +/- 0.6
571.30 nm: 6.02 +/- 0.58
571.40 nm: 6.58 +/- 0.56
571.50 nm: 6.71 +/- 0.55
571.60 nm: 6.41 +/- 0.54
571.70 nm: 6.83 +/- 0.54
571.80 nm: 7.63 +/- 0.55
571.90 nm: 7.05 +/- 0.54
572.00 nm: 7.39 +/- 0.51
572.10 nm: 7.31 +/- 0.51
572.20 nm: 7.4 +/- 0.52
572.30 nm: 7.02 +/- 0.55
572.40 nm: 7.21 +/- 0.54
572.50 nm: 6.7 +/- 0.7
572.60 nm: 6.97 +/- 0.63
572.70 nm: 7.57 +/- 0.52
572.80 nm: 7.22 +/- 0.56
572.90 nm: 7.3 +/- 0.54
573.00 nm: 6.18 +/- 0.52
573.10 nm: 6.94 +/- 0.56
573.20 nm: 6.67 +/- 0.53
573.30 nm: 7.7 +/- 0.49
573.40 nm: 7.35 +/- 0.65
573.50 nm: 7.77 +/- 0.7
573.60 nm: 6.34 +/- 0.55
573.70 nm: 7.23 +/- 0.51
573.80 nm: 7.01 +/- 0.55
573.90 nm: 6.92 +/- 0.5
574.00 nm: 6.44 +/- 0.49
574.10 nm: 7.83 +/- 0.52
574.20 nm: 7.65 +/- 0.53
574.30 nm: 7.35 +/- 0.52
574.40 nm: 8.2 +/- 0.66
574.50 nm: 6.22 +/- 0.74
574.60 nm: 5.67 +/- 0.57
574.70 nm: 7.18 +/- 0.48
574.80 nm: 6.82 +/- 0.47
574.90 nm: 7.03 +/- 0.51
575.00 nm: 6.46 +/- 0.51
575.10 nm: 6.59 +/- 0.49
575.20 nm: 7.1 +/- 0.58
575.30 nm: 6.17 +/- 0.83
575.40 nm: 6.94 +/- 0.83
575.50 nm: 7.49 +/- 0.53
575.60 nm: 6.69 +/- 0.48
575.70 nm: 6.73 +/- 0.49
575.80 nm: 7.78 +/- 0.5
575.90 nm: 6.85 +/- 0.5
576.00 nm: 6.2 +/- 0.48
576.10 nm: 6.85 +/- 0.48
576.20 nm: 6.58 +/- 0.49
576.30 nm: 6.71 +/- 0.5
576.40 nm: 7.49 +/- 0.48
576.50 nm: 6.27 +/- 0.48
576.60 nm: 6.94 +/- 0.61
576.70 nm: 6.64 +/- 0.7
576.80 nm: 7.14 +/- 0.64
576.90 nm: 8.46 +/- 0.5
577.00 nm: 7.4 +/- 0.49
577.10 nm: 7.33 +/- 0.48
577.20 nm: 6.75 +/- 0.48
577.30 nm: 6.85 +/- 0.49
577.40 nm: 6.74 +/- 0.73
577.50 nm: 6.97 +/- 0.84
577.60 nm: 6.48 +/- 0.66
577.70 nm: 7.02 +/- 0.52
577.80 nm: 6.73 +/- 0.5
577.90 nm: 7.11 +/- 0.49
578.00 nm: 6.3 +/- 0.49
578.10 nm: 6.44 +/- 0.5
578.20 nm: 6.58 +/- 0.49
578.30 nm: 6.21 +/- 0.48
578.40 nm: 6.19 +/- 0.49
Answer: -0.115 nm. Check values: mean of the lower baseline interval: 6.64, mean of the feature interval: 7.07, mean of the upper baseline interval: 6.88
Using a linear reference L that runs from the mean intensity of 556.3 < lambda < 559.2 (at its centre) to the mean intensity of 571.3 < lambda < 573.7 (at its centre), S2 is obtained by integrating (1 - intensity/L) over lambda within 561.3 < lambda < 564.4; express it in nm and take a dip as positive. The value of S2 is 0.08 nm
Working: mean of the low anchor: 6.65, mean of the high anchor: 7.04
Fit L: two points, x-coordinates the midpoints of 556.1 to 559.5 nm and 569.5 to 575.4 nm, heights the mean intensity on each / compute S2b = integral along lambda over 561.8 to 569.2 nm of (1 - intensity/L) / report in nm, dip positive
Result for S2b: 0.211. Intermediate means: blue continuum 6.62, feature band 6.57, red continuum 6.89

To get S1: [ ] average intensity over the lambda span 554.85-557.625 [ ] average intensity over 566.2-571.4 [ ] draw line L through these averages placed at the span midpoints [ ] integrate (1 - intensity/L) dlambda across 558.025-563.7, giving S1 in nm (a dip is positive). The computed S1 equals 0.15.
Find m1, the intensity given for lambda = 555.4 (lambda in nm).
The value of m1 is 6.92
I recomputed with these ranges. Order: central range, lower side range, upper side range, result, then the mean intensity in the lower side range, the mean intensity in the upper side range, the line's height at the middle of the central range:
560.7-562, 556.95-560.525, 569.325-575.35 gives 0.022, 6.57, 6.88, 6.63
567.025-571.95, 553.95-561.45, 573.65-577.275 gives 0.189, 6.67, 6.97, 6.87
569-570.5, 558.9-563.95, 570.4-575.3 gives -0.022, 6.51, 6.87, 6.77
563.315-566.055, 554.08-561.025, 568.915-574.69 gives 0.063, 6.66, 6.88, 6.77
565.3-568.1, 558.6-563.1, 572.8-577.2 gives 0.073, 6.5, 6.99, 6.7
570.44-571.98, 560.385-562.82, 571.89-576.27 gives 0.089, 6.5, 7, 6.89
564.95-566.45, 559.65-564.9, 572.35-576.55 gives 0.024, 6.56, 6.96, 6.68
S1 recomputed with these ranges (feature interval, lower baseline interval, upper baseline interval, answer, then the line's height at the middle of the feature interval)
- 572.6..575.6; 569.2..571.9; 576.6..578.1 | -0.08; 6.83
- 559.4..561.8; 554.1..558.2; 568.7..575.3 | 0.15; 6.84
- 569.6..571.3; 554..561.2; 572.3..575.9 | 0.08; 6.93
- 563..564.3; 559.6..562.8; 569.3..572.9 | -0.01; 6.57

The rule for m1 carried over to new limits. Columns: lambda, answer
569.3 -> 6.75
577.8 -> 6.73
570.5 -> 5.18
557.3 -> 7.34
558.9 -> 6.26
